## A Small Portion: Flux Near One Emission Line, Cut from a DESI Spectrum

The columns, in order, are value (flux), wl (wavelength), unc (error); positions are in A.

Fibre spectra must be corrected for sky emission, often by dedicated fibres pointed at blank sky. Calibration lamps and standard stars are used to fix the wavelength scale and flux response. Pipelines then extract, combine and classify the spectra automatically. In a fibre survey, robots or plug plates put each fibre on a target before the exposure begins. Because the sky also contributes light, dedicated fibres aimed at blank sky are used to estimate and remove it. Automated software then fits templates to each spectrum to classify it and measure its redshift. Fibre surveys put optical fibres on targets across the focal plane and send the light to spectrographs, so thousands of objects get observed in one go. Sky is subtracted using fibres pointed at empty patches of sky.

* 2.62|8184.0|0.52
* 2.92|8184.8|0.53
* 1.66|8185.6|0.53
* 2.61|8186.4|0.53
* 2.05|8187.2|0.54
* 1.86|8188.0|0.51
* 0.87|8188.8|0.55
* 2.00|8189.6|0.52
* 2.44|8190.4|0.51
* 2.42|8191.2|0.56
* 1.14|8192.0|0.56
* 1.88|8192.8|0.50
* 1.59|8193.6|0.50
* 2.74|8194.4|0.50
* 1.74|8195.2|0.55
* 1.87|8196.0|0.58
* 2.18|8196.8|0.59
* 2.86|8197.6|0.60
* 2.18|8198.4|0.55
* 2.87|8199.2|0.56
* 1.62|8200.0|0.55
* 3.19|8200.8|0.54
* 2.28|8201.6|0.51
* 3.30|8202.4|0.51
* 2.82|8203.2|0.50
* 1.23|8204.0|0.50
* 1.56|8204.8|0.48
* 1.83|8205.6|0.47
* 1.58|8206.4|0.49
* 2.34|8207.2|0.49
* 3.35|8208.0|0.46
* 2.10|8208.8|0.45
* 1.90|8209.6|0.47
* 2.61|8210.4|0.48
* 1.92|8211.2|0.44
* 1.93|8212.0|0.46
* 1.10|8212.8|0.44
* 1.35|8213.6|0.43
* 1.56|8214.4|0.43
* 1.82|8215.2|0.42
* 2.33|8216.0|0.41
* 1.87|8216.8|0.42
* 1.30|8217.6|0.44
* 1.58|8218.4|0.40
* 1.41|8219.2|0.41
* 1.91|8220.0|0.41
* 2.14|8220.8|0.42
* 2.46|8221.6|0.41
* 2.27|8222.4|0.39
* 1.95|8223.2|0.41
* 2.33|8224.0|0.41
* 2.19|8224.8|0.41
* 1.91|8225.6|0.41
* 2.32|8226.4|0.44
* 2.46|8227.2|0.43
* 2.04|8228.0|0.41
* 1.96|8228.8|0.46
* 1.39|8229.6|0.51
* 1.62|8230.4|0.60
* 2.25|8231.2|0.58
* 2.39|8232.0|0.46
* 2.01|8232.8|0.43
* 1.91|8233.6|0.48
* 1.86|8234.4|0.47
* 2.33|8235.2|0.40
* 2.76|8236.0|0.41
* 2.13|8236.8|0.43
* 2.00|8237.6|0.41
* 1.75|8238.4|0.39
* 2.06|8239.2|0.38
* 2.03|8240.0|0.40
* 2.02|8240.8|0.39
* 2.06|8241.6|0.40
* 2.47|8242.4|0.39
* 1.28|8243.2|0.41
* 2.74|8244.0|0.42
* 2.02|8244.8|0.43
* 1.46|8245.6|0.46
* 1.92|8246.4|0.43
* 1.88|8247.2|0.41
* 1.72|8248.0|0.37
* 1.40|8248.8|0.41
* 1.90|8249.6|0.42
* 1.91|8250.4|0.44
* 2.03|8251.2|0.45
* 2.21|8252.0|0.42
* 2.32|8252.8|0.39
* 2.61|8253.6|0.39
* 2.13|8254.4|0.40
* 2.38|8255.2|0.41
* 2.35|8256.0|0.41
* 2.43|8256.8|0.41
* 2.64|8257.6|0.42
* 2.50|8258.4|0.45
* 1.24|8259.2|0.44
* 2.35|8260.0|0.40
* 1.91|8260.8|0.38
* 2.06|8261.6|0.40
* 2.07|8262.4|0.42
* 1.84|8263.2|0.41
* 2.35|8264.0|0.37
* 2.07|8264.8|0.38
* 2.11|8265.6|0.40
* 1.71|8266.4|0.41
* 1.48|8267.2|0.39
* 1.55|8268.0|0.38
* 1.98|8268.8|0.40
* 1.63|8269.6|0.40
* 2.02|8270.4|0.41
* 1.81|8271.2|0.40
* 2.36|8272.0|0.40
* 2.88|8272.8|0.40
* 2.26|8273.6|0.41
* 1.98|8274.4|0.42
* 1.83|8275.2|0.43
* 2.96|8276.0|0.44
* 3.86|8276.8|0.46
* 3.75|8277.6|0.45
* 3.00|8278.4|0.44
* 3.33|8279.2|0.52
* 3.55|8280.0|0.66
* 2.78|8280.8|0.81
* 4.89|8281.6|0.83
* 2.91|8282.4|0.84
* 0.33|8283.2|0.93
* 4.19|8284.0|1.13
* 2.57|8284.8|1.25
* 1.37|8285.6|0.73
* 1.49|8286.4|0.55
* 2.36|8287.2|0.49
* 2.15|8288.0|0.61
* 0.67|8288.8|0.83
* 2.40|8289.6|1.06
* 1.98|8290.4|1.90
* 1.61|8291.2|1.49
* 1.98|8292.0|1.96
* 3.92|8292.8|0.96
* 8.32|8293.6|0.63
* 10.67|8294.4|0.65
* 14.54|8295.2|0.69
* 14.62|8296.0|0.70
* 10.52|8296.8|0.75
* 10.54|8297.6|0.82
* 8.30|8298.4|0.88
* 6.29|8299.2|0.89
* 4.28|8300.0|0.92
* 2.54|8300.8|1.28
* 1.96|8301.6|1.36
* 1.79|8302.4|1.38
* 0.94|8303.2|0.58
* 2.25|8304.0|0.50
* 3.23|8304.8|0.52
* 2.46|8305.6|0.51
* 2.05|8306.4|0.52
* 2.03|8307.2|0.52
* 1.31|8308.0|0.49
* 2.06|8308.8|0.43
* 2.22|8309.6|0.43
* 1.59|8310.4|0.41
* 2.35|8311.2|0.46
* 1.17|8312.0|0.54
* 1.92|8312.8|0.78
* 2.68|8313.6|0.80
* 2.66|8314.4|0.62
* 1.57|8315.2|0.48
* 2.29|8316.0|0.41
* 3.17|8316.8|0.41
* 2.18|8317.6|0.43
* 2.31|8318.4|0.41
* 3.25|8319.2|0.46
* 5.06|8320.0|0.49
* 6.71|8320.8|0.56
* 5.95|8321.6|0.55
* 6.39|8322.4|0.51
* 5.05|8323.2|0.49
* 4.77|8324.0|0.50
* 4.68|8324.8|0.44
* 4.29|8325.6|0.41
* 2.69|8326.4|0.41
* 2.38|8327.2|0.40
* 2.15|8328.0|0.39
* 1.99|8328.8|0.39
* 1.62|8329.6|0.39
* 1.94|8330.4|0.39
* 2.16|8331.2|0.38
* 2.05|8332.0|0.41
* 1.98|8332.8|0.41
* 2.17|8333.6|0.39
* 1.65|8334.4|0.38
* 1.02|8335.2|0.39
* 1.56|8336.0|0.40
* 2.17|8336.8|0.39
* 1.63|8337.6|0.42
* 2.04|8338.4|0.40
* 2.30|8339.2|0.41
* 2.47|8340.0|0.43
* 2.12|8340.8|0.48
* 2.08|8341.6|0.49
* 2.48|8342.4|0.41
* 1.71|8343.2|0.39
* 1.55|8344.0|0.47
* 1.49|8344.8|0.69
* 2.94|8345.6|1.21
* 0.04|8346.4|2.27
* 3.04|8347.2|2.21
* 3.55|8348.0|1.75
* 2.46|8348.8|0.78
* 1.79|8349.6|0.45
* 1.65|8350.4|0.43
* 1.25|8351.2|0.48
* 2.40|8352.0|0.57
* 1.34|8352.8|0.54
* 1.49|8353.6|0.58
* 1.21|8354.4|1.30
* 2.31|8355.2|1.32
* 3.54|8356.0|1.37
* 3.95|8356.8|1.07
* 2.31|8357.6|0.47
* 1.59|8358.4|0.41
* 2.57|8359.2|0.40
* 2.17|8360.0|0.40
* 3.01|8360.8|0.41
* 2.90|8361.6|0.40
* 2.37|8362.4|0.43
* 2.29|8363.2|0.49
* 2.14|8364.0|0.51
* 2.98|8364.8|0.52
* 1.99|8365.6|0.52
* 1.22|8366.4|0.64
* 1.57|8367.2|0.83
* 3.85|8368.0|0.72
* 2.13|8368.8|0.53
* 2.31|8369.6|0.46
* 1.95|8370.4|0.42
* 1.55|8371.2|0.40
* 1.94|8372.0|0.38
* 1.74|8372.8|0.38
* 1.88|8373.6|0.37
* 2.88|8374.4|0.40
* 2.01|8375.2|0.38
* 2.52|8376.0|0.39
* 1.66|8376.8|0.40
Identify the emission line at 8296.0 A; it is H-alpha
